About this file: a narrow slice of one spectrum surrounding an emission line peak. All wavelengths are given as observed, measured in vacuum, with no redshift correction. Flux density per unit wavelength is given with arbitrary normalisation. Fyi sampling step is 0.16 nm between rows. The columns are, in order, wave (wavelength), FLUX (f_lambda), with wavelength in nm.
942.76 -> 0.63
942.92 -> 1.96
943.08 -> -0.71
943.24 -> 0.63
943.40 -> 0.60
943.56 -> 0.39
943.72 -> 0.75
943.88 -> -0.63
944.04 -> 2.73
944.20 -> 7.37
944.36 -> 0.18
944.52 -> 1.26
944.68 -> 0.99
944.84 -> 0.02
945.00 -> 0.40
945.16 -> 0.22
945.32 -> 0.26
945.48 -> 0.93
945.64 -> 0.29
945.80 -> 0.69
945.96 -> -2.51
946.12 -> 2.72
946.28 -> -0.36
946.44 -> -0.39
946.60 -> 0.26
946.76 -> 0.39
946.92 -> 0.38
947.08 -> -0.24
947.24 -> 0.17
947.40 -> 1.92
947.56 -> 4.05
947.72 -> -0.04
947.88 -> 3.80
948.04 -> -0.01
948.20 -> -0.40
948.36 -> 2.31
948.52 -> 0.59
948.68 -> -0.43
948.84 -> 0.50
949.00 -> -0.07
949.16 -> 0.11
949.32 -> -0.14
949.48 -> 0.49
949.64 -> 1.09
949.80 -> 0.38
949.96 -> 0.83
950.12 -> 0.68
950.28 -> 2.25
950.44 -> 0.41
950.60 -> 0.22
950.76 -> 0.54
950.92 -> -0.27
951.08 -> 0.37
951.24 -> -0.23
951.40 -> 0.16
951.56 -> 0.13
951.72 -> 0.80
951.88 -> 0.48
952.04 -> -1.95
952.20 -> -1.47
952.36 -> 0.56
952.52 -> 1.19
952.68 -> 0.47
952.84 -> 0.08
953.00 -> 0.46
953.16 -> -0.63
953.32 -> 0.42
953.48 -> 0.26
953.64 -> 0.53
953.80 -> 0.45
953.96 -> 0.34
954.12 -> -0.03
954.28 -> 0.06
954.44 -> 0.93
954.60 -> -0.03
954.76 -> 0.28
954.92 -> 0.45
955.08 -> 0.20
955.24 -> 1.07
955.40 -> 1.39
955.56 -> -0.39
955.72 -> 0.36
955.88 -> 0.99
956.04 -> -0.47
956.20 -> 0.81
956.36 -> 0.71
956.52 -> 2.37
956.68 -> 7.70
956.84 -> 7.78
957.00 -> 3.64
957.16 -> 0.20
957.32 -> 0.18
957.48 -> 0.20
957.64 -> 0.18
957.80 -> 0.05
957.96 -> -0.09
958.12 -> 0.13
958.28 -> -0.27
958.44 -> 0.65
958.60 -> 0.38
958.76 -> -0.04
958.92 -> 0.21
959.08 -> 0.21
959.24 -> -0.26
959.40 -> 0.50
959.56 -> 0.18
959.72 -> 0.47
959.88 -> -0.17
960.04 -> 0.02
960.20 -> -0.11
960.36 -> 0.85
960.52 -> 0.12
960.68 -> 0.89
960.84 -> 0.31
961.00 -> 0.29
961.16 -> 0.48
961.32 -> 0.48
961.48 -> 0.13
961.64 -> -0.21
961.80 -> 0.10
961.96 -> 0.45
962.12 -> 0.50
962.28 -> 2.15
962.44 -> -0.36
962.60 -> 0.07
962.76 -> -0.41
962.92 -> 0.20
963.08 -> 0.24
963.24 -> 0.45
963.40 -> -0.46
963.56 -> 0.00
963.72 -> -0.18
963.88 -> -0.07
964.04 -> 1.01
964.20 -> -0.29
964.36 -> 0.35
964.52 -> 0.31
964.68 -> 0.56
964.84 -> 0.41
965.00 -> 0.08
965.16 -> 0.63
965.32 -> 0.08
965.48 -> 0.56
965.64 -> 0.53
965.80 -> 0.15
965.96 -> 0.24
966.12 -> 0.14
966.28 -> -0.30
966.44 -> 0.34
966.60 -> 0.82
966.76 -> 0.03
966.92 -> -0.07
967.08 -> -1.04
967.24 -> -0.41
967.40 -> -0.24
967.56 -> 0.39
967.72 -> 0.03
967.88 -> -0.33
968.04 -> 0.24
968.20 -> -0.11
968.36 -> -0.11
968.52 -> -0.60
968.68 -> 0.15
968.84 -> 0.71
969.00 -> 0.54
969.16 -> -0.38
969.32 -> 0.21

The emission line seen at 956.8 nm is [O III]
